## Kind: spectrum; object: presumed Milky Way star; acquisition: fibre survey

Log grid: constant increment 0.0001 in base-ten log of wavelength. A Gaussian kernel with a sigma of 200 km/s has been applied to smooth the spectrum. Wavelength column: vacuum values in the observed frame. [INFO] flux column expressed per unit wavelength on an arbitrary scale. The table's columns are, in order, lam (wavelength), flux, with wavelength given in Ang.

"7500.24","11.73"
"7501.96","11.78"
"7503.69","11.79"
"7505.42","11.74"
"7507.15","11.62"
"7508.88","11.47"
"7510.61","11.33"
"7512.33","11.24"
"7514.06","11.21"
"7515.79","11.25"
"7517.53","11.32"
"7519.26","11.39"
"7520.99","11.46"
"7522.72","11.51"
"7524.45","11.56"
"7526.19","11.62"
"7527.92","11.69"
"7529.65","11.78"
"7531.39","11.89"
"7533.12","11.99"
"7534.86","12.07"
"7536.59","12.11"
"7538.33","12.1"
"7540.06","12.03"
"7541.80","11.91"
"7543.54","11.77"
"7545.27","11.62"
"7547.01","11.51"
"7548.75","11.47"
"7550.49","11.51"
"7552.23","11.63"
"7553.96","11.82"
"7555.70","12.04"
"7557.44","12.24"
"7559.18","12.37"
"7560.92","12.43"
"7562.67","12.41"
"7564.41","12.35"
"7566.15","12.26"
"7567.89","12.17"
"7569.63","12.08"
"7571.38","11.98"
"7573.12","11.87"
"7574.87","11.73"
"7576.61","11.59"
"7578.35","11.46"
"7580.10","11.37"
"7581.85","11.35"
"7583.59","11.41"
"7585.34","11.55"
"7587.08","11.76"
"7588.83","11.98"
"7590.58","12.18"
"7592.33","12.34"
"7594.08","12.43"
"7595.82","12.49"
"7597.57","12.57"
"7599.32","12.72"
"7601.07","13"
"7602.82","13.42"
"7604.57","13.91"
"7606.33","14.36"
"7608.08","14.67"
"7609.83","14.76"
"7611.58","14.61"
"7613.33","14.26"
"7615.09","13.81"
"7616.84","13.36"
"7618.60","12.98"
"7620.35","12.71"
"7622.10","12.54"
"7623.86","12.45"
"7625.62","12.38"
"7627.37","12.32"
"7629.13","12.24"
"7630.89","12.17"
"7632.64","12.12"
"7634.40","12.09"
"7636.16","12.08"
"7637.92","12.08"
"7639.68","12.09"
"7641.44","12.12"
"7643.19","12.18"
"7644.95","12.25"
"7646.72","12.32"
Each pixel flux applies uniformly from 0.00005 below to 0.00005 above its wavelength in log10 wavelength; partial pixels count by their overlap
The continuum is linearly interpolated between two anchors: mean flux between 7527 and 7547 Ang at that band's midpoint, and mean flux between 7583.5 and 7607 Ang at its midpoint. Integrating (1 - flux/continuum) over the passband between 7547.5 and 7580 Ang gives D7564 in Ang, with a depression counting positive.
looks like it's 0.7 Ang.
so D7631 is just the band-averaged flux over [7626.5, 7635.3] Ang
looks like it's 12.2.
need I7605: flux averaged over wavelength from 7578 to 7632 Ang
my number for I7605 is 12.8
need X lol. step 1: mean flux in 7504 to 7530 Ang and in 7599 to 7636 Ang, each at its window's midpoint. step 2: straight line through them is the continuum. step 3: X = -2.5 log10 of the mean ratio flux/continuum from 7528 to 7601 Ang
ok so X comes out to 0.027 mag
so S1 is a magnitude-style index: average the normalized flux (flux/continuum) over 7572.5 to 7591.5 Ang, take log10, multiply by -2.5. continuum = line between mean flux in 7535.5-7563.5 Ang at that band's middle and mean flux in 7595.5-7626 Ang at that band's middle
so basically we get 0.10 mag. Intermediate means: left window 11.9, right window 13.4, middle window 11.7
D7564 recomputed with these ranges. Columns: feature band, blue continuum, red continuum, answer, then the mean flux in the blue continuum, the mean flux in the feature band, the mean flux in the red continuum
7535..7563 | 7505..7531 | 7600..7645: 0.0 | 11.5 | 11.9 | 13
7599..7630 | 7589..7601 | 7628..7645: -2.7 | 12.5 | 13.4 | 12.1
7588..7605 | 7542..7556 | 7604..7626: 0.5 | 11.7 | 12.7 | 13.6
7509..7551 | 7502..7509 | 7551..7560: 0.7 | 11.7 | 11.6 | 12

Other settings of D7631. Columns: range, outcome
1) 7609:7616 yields 14.4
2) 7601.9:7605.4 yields 13.7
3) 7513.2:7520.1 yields 11.3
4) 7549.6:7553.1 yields 11.6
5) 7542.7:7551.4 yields 11.6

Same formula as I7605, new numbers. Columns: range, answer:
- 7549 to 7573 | 12.1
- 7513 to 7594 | 11.8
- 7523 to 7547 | 11.8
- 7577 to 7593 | 11.7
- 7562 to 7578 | 12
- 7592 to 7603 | 12.7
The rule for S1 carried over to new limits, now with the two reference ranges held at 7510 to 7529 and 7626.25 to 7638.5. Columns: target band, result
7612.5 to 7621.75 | -0.11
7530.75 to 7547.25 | -0.03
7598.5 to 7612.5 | -0.16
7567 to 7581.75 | 0.00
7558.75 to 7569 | -0.05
